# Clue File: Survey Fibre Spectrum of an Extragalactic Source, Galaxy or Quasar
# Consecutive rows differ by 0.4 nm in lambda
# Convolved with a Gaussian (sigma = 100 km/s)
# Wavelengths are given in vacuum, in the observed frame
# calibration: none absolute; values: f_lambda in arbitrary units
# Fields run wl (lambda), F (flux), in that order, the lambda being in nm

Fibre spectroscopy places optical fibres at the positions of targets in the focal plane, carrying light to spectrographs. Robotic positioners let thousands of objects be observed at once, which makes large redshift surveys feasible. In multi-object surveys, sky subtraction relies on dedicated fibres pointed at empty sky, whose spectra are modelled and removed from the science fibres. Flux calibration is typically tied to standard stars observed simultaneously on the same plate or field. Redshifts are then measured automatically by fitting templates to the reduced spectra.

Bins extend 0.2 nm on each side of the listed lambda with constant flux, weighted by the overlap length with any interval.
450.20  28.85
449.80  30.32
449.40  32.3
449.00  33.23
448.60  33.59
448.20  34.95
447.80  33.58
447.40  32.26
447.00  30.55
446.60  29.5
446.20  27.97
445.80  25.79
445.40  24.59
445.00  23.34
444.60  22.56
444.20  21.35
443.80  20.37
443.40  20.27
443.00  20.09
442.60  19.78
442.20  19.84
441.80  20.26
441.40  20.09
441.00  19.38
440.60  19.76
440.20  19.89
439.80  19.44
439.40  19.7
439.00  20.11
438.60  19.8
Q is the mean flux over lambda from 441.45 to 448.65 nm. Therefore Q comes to 25.3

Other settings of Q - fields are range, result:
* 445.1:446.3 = 25.7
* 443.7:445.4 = 22.3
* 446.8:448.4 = 32.8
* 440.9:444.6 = 20.3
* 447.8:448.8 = 34.1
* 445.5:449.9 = 31.1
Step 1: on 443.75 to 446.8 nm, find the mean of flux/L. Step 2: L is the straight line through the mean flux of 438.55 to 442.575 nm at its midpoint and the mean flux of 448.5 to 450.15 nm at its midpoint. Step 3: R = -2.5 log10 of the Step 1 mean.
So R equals 0.077 mag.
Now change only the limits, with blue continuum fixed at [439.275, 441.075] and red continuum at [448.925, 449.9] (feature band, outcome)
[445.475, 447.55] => -0.028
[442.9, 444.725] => 0.172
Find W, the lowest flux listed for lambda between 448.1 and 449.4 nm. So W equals 32.3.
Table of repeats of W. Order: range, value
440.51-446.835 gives 19.38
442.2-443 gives 19.78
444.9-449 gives 23.34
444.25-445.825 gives 22.56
